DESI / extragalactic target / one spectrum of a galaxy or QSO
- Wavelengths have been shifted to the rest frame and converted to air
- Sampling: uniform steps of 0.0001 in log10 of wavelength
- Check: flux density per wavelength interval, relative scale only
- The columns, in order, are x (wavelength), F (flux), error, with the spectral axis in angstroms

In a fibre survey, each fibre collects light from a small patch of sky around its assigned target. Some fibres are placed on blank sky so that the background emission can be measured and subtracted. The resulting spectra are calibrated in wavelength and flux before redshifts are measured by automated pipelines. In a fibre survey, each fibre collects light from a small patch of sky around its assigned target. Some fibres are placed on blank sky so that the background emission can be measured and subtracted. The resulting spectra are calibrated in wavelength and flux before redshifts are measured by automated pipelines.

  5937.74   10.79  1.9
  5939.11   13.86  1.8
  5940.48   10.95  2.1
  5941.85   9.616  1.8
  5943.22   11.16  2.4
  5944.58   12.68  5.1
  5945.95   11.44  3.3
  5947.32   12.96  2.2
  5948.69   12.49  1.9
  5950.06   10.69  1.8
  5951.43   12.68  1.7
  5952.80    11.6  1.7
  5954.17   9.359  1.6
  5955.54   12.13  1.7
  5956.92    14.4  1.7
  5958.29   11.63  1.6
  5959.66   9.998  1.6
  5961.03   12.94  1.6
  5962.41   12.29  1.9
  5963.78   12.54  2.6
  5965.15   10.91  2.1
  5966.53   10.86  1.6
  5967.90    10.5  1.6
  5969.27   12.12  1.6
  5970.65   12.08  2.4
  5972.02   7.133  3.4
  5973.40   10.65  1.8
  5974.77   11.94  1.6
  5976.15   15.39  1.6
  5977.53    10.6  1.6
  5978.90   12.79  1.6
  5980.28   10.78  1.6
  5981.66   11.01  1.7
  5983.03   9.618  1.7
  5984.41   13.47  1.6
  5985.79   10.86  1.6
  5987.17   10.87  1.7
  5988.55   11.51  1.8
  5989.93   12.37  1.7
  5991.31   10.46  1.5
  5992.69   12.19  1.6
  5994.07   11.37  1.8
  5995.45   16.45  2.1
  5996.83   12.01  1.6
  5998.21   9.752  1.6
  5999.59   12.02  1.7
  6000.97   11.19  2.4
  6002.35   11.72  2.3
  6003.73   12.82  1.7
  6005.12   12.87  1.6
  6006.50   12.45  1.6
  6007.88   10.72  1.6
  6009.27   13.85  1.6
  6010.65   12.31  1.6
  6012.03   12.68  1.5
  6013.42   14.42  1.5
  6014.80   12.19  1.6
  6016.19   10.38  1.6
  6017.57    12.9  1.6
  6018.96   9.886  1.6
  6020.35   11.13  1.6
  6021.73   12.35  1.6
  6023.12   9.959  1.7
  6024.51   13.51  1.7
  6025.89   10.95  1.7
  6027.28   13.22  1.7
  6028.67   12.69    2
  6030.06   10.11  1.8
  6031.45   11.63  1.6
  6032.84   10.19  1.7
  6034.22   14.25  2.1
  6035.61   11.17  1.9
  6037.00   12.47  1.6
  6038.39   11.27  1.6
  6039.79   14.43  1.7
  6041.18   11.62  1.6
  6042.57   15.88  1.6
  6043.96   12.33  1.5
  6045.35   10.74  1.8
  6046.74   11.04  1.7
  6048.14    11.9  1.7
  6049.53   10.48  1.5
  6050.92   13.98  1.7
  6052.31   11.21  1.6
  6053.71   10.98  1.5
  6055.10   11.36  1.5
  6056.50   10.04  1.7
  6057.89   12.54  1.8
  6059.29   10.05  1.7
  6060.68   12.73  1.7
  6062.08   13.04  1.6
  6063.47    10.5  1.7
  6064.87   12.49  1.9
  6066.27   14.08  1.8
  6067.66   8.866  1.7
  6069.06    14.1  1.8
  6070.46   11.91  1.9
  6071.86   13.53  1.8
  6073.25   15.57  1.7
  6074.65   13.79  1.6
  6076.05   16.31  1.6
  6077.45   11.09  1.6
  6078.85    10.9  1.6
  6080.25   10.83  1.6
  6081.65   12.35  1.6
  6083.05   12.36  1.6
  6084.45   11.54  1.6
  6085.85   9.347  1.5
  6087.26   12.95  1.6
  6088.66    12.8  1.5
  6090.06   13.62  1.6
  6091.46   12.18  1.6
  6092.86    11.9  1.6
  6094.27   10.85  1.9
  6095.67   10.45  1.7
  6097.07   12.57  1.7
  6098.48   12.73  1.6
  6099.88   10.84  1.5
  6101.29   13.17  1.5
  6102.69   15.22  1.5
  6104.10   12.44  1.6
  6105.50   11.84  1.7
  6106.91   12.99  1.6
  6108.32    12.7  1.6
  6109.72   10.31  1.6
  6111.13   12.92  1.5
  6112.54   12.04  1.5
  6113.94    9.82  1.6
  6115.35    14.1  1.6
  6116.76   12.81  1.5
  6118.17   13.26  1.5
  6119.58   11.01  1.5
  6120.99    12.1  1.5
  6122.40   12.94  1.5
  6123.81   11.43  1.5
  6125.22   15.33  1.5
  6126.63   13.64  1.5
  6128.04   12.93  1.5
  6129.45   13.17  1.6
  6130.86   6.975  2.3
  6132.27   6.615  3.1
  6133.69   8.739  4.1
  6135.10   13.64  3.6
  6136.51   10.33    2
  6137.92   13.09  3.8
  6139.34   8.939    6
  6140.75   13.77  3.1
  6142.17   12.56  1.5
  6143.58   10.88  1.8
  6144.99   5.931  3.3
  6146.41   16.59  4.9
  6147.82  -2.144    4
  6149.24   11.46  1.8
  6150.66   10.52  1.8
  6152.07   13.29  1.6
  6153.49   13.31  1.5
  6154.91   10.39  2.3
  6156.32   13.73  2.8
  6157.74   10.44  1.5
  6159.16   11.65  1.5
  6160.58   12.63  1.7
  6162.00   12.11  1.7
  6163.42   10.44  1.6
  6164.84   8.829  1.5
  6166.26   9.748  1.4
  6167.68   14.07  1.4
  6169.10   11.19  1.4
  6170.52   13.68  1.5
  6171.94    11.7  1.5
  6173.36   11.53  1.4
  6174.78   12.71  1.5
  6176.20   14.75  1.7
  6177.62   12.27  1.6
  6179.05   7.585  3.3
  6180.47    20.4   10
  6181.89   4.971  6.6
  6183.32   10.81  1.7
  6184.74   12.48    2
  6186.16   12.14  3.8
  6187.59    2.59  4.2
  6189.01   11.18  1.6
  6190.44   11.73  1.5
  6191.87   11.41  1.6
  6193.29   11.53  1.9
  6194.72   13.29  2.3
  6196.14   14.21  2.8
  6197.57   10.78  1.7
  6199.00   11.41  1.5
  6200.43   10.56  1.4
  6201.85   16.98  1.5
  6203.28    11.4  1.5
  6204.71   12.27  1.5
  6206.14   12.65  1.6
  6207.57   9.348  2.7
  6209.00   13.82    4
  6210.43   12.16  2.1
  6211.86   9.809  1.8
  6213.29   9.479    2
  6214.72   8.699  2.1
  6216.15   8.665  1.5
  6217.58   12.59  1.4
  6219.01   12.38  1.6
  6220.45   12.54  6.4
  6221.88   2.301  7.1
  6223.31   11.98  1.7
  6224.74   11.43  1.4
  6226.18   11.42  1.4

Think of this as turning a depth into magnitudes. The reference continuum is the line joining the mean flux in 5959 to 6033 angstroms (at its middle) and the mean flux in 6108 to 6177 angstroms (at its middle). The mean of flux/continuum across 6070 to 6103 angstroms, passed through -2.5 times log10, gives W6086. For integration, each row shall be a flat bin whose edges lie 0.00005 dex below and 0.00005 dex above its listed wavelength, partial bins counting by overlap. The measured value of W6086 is -0.07 mag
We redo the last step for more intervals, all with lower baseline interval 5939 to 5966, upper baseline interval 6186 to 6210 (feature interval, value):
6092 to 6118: -0.05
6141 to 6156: 0.11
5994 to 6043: -0.04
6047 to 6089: -0.04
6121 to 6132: -0.04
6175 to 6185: -0.03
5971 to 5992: 0.04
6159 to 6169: 0.03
